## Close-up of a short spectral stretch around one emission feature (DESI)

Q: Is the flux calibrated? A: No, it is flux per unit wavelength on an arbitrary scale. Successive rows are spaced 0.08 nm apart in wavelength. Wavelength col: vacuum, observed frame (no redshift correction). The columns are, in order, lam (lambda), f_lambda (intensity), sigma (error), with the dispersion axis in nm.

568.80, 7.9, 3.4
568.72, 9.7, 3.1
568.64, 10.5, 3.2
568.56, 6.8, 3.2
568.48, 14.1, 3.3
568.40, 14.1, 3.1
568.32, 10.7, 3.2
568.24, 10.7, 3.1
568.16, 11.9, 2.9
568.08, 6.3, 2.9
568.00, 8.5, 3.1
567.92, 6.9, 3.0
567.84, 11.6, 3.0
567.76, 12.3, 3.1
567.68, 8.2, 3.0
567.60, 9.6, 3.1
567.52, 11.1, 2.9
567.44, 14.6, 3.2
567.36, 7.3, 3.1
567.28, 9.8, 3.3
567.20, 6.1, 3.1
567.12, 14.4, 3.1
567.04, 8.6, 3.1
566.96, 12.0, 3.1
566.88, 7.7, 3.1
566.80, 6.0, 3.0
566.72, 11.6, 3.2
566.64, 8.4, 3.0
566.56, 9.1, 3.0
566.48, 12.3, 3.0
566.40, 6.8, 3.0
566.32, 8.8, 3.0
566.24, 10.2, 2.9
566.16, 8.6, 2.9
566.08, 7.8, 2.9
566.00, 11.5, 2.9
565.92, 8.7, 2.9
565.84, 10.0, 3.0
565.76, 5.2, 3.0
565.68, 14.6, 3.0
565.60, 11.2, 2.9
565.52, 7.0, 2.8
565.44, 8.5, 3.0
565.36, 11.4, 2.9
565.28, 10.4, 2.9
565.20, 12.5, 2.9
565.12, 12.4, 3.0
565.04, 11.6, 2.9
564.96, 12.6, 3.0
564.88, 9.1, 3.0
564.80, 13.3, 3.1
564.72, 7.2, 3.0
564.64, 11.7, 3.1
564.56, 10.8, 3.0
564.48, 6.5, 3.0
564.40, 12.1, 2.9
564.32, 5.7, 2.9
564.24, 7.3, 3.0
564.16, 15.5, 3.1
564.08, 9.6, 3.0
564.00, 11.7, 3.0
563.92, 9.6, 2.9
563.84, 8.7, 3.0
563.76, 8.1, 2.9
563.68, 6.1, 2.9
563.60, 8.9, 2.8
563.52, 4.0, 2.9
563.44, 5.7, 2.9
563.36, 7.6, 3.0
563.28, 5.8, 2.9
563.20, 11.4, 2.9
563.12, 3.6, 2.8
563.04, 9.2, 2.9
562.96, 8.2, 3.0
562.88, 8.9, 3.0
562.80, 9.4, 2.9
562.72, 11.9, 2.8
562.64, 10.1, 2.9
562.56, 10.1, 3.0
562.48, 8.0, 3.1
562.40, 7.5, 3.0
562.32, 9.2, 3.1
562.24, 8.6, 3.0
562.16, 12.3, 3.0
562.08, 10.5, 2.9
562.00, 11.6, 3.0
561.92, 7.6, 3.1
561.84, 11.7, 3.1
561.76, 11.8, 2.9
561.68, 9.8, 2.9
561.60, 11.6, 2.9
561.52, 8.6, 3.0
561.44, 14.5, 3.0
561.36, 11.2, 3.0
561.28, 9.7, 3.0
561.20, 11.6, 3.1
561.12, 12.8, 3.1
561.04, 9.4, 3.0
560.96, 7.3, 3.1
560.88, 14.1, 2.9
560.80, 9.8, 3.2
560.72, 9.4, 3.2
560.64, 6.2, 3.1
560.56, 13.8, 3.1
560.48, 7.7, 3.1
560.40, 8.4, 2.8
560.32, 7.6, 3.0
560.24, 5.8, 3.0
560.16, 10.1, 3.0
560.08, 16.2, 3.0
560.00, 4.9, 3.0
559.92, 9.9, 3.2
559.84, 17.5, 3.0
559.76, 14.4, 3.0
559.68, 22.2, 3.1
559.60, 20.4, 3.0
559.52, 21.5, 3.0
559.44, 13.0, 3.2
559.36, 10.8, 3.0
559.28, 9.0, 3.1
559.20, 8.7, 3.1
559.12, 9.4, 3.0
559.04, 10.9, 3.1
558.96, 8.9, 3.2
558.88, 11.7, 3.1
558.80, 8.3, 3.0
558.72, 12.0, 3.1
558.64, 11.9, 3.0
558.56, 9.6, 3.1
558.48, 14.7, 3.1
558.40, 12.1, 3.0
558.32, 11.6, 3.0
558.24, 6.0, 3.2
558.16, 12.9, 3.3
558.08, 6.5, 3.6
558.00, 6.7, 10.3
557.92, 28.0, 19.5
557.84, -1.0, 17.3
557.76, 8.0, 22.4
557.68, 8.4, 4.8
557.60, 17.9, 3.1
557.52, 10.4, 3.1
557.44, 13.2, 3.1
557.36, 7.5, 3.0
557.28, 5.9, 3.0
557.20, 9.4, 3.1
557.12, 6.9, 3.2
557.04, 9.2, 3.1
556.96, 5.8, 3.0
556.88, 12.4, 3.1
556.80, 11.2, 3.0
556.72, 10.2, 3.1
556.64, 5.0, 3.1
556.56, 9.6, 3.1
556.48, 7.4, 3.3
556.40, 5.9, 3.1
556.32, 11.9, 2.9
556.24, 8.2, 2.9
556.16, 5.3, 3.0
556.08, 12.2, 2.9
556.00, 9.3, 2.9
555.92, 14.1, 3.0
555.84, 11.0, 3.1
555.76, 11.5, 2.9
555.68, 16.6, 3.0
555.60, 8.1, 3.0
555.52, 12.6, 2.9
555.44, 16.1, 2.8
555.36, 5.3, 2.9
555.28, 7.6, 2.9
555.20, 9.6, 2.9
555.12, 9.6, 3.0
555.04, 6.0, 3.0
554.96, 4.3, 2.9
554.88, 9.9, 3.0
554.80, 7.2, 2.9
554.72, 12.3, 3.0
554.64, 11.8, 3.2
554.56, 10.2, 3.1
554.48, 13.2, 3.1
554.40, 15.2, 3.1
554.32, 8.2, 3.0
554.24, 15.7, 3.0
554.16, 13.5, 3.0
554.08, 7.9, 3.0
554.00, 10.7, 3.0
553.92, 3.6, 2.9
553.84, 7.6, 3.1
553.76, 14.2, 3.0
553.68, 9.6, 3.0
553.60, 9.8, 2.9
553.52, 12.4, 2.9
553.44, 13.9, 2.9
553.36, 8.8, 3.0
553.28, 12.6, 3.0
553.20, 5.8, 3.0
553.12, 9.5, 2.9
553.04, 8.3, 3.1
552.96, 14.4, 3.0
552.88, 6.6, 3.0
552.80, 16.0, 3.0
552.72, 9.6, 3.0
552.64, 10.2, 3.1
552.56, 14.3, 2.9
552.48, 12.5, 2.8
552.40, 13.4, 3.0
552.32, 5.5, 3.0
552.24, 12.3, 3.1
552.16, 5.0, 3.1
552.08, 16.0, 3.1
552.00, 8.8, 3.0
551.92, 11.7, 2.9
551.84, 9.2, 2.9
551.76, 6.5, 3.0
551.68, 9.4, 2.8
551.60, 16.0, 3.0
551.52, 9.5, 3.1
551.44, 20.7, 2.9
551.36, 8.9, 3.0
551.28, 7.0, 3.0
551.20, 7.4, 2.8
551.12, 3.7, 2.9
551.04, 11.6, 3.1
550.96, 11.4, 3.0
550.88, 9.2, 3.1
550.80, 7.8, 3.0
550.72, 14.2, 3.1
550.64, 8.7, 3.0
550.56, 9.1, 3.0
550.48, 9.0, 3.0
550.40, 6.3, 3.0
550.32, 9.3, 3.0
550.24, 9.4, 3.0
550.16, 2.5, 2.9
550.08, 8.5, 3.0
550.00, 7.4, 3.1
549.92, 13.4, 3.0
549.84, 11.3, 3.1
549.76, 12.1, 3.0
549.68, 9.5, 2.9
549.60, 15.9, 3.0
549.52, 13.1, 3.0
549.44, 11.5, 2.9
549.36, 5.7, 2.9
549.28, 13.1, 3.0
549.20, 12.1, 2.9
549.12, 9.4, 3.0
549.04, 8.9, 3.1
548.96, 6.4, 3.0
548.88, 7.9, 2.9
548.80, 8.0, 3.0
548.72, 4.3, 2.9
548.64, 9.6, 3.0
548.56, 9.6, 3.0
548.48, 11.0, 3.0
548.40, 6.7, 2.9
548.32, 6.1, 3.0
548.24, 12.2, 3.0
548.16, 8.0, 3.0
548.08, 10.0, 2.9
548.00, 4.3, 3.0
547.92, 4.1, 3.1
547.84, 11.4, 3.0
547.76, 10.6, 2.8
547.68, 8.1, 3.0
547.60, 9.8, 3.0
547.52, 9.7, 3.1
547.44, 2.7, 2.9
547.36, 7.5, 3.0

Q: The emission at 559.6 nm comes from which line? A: [O III]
